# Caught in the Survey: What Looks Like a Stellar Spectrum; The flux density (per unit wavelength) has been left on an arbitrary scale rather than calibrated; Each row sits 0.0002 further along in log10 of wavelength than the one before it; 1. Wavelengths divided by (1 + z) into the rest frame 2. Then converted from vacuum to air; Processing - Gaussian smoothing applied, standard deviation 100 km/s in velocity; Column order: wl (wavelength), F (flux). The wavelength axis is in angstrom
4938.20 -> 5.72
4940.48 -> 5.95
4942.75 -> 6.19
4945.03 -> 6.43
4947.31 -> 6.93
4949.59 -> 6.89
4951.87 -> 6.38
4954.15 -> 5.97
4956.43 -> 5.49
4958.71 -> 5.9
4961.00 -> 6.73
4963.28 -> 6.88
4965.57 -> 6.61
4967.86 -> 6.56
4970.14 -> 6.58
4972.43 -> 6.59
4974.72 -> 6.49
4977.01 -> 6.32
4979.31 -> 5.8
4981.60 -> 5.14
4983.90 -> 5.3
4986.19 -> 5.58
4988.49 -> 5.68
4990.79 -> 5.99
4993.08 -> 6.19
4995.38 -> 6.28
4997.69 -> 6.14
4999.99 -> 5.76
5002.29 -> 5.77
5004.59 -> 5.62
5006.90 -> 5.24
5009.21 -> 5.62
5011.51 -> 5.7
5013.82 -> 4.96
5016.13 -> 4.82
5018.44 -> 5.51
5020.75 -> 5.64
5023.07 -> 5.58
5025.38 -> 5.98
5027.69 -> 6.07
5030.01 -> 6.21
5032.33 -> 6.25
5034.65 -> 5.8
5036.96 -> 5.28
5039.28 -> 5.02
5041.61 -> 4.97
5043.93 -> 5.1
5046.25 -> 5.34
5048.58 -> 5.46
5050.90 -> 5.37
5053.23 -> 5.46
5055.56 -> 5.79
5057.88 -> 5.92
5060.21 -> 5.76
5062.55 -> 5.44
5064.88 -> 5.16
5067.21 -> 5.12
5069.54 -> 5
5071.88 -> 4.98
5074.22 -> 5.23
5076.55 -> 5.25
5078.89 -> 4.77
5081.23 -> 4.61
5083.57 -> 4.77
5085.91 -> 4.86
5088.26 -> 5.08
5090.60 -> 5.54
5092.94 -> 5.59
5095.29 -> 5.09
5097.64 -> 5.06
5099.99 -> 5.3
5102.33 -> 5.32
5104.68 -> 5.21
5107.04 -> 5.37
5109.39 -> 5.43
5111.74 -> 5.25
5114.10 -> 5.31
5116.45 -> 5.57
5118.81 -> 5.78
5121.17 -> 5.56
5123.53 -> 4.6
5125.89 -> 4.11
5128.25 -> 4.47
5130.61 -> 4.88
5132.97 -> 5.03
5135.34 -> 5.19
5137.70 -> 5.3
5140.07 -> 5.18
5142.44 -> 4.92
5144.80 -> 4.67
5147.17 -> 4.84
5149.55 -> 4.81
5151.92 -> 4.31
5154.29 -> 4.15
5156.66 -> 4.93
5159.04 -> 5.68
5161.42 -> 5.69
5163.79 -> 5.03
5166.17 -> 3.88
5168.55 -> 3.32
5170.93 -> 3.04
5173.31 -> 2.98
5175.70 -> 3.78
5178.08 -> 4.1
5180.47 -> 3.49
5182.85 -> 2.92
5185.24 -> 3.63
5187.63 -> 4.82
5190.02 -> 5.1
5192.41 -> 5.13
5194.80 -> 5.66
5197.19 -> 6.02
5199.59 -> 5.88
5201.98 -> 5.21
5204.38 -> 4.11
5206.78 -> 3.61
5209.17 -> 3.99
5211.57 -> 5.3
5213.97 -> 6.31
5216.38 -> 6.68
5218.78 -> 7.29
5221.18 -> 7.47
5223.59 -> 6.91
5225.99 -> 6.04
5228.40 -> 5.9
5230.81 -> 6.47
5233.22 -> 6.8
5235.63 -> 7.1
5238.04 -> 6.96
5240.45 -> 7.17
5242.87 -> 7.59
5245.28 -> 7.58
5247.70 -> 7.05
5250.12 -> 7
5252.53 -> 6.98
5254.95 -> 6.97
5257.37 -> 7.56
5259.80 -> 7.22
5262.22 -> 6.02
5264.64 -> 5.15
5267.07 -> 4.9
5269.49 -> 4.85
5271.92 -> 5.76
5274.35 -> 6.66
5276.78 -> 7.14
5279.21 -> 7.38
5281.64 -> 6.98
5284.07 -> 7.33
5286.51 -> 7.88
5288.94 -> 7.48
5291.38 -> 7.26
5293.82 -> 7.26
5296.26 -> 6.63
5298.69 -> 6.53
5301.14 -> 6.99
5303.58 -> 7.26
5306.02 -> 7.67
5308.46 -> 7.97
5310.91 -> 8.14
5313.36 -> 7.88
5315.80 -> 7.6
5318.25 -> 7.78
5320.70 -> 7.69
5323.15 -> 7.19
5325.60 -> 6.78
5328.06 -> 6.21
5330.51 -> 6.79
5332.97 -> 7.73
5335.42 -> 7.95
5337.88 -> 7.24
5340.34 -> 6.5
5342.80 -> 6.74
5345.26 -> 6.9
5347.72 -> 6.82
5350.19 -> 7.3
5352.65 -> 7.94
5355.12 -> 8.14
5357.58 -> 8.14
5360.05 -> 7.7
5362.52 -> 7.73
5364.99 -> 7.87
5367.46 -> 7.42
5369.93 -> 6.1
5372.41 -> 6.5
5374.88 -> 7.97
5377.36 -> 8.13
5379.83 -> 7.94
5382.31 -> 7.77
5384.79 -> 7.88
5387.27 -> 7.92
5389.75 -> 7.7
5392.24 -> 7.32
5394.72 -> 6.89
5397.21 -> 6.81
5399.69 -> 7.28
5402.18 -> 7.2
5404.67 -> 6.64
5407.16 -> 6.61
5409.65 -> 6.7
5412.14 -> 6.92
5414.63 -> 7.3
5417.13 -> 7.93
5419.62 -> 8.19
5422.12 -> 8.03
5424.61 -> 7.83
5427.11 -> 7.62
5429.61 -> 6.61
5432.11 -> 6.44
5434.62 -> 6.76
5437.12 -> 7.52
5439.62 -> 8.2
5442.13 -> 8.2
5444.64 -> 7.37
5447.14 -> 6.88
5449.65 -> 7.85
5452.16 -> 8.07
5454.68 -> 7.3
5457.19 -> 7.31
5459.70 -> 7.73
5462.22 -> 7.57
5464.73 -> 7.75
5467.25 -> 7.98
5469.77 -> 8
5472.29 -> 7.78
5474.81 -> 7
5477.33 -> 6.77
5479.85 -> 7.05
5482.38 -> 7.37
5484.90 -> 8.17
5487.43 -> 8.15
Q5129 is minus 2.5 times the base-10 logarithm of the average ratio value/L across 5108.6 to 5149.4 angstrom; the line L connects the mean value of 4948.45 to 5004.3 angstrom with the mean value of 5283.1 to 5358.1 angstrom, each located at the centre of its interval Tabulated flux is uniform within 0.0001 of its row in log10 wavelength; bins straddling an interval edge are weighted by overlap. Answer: 0.30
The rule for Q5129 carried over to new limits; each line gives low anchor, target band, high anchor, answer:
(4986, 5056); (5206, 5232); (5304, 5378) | 0.12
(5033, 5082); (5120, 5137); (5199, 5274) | 0.17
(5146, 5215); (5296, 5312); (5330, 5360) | -0.10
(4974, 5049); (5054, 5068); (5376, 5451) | 0.06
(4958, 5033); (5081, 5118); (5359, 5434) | 0.20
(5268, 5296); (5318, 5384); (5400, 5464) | -0.04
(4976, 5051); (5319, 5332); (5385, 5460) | 0.00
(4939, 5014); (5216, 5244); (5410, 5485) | -0.01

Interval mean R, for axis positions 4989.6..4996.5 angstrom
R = 6.16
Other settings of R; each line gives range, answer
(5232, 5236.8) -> 6.95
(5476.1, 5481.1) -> 6.91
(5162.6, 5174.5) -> 3.65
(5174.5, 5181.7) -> 3.78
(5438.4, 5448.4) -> 7.66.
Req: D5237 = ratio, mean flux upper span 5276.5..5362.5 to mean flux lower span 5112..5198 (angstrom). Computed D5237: 1.58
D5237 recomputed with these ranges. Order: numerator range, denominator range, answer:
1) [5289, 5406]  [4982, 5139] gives 1.37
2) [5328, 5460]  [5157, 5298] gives 1.26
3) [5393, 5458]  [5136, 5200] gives 1.61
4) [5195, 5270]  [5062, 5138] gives 1.22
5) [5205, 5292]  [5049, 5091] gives 1.25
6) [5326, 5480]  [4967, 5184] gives 1.42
